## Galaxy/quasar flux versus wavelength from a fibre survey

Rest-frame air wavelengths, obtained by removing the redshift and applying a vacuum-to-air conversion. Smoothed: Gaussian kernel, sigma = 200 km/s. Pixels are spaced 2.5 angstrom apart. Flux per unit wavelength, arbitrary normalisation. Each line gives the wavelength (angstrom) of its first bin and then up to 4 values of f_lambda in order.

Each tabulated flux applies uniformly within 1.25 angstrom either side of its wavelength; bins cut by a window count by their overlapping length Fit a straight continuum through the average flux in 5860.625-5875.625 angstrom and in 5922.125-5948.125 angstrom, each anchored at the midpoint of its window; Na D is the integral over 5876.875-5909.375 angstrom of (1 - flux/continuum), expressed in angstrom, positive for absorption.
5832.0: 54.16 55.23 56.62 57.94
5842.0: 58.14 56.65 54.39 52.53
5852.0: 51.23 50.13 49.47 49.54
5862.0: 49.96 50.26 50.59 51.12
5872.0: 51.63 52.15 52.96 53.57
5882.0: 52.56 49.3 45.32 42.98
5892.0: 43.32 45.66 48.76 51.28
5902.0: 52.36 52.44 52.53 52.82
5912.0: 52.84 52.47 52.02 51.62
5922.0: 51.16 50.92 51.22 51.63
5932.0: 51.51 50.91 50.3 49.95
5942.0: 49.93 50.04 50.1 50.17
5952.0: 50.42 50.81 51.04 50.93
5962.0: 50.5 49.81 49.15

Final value 0.9 angstrom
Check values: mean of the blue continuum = 50.9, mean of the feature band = 49.5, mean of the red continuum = 50.7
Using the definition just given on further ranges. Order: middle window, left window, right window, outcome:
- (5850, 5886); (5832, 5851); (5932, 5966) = 2.2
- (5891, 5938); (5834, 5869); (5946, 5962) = 0.6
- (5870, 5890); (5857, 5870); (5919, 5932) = 0.0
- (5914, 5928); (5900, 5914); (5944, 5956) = 0.1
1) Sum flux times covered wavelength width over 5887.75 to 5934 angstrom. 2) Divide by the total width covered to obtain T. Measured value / 50.4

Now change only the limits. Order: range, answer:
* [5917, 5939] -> 51.2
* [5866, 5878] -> 51.7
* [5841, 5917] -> 51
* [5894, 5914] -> 51.3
